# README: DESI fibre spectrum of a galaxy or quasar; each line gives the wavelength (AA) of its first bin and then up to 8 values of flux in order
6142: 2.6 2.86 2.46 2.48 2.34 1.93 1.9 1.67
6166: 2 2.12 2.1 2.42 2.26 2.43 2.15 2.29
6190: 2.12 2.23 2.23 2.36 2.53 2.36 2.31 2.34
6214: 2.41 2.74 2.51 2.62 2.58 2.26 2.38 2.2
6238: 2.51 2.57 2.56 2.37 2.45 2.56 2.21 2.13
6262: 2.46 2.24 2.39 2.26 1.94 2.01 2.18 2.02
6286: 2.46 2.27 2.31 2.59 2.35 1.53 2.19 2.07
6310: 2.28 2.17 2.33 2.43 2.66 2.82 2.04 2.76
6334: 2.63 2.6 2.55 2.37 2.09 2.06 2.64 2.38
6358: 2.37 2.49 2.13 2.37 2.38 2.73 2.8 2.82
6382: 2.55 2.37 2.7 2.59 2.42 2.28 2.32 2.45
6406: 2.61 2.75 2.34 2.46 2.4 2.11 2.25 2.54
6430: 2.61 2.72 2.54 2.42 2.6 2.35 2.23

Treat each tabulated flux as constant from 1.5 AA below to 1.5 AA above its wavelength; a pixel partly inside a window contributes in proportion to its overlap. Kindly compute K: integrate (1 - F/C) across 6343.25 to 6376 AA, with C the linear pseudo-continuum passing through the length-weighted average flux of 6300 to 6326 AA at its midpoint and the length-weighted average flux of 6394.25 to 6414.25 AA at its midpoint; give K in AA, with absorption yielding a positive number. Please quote -0.2 AA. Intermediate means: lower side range 2.28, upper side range 2.46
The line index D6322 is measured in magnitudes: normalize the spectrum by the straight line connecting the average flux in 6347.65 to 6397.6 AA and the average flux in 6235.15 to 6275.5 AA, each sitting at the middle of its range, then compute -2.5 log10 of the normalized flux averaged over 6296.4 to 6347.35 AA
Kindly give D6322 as 0.04 mag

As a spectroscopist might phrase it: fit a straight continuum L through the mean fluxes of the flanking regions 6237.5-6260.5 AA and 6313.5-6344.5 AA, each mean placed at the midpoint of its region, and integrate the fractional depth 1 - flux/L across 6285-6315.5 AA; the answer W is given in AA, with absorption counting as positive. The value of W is 3.1 AA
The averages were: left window 2.42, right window 2.51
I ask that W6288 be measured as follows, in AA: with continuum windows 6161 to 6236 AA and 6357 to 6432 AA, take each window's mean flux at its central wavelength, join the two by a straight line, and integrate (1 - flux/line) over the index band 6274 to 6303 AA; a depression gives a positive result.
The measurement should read 2.5 AA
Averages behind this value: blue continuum 2.3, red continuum 2.48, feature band 2.18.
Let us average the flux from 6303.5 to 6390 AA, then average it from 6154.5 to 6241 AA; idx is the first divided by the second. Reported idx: 1.1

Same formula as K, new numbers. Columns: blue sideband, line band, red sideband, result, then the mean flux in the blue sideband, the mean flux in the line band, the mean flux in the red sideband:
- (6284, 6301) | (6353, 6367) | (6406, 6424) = 0.1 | 2.31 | 2.36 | 2.42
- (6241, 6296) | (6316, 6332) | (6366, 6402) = -0.7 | 2.31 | 2.52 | 2.53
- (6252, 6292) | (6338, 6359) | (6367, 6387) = 1.2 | 2.24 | 2.36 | 2.59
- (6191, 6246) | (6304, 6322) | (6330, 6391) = 1.3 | 2.42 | 2.28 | 2.49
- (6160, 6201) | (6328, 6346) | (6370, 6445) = -0.7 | 2.18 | 2.5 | 2.51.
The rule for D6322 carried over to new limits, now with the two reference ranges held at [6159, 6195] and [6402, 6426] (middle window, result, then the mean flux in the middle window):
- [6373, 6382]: -0.16 mag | 2.75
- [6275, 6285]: 0.09 mag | 2.08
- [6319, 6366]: -0.05 mag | 2.44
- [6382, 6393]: -0.07 mag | 2.55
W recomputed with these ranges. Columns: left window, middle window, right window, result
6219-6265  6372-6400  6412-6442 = -1.41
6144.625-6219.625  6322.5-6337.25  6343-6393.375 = -0.91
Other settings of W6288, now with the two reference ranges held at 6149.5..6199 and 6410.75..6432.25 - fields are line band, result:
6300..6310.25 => 1.27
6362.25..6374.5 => -0.28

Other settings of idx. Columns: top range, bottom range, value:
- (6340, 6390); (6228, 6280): 1.06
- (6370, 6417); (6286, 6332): 1.09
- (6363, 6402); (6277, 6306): 1.14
